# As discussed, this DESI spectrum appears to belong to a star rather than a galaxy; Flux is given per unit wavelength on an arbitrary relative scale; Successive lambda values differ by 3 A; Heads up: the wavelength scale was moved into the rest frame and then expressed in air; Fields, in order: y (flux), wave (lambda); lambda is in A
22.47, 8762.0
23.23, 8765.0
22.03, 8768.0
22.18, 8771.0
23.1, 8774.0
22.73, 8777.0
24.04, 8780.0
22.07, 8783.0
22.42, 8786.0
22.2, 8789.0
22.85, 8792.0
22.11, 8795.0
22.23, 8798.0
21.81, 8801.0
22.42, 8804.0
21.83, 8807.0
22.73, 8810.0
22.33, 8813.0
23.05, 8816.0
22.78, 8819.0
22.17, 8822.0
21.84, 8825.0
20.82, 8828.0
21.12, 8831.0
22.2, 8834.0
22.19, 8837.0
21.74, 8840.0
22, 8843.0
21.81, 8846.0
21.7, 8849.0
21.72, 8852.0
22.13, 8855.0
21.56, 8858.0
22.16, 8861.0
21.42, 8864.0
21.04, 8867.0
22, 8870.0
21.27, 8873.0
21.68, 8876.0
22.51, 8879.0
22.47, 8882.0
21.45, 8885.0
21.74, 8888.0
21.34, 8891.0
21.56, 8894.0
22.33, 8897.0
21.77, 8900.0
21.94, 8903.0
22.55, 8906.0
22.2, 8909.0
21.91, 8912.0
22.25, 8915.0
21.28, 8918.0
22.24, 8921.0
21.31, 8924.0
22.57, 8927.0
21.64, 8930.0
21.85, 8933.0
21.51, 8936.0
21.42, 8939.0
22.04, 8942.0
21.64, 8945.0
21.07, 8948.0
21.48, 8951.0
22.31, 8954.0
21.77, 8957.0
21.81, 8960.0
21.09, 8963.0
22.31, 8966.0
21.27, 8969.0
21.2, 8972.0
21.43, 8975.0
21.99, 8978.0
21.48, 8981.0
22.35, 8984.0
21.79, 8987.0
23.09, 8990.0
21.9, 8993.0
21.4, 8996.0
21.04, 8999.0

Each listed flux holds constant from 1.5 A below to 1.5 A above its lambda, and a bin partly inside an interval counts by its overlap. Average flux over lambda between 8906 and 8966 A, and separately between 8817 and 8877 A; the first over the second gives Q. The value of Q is 1.00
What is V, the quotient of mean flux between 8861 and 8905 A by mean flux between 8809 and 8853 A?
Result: 1.0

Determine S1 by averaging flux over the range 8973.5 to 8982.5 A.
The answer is 21.6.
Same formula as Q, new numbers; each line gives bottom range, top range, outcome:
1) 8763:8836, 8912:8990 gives 0.97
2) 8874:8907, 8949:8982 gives 0.99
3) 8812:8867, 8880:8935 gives 1.00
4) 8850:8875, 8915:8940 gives 1.00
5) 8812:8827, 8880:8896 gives 0.97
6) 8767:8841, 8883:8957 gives 0.98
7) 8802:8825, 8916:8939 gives 0.97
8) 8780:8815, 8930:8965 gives 0.97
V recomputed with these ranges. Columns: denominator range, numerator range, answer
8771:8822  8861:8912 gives 0.97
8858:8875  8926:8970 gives 1.01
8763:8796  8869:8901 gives 0.96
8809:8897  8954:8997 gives 1.00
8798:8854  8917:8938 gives 0.99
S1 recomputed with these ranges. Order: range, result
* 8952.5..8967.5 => 21.9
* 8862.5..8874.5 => 21.4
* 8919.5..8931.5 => 21.9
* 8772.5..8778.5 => 22.9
